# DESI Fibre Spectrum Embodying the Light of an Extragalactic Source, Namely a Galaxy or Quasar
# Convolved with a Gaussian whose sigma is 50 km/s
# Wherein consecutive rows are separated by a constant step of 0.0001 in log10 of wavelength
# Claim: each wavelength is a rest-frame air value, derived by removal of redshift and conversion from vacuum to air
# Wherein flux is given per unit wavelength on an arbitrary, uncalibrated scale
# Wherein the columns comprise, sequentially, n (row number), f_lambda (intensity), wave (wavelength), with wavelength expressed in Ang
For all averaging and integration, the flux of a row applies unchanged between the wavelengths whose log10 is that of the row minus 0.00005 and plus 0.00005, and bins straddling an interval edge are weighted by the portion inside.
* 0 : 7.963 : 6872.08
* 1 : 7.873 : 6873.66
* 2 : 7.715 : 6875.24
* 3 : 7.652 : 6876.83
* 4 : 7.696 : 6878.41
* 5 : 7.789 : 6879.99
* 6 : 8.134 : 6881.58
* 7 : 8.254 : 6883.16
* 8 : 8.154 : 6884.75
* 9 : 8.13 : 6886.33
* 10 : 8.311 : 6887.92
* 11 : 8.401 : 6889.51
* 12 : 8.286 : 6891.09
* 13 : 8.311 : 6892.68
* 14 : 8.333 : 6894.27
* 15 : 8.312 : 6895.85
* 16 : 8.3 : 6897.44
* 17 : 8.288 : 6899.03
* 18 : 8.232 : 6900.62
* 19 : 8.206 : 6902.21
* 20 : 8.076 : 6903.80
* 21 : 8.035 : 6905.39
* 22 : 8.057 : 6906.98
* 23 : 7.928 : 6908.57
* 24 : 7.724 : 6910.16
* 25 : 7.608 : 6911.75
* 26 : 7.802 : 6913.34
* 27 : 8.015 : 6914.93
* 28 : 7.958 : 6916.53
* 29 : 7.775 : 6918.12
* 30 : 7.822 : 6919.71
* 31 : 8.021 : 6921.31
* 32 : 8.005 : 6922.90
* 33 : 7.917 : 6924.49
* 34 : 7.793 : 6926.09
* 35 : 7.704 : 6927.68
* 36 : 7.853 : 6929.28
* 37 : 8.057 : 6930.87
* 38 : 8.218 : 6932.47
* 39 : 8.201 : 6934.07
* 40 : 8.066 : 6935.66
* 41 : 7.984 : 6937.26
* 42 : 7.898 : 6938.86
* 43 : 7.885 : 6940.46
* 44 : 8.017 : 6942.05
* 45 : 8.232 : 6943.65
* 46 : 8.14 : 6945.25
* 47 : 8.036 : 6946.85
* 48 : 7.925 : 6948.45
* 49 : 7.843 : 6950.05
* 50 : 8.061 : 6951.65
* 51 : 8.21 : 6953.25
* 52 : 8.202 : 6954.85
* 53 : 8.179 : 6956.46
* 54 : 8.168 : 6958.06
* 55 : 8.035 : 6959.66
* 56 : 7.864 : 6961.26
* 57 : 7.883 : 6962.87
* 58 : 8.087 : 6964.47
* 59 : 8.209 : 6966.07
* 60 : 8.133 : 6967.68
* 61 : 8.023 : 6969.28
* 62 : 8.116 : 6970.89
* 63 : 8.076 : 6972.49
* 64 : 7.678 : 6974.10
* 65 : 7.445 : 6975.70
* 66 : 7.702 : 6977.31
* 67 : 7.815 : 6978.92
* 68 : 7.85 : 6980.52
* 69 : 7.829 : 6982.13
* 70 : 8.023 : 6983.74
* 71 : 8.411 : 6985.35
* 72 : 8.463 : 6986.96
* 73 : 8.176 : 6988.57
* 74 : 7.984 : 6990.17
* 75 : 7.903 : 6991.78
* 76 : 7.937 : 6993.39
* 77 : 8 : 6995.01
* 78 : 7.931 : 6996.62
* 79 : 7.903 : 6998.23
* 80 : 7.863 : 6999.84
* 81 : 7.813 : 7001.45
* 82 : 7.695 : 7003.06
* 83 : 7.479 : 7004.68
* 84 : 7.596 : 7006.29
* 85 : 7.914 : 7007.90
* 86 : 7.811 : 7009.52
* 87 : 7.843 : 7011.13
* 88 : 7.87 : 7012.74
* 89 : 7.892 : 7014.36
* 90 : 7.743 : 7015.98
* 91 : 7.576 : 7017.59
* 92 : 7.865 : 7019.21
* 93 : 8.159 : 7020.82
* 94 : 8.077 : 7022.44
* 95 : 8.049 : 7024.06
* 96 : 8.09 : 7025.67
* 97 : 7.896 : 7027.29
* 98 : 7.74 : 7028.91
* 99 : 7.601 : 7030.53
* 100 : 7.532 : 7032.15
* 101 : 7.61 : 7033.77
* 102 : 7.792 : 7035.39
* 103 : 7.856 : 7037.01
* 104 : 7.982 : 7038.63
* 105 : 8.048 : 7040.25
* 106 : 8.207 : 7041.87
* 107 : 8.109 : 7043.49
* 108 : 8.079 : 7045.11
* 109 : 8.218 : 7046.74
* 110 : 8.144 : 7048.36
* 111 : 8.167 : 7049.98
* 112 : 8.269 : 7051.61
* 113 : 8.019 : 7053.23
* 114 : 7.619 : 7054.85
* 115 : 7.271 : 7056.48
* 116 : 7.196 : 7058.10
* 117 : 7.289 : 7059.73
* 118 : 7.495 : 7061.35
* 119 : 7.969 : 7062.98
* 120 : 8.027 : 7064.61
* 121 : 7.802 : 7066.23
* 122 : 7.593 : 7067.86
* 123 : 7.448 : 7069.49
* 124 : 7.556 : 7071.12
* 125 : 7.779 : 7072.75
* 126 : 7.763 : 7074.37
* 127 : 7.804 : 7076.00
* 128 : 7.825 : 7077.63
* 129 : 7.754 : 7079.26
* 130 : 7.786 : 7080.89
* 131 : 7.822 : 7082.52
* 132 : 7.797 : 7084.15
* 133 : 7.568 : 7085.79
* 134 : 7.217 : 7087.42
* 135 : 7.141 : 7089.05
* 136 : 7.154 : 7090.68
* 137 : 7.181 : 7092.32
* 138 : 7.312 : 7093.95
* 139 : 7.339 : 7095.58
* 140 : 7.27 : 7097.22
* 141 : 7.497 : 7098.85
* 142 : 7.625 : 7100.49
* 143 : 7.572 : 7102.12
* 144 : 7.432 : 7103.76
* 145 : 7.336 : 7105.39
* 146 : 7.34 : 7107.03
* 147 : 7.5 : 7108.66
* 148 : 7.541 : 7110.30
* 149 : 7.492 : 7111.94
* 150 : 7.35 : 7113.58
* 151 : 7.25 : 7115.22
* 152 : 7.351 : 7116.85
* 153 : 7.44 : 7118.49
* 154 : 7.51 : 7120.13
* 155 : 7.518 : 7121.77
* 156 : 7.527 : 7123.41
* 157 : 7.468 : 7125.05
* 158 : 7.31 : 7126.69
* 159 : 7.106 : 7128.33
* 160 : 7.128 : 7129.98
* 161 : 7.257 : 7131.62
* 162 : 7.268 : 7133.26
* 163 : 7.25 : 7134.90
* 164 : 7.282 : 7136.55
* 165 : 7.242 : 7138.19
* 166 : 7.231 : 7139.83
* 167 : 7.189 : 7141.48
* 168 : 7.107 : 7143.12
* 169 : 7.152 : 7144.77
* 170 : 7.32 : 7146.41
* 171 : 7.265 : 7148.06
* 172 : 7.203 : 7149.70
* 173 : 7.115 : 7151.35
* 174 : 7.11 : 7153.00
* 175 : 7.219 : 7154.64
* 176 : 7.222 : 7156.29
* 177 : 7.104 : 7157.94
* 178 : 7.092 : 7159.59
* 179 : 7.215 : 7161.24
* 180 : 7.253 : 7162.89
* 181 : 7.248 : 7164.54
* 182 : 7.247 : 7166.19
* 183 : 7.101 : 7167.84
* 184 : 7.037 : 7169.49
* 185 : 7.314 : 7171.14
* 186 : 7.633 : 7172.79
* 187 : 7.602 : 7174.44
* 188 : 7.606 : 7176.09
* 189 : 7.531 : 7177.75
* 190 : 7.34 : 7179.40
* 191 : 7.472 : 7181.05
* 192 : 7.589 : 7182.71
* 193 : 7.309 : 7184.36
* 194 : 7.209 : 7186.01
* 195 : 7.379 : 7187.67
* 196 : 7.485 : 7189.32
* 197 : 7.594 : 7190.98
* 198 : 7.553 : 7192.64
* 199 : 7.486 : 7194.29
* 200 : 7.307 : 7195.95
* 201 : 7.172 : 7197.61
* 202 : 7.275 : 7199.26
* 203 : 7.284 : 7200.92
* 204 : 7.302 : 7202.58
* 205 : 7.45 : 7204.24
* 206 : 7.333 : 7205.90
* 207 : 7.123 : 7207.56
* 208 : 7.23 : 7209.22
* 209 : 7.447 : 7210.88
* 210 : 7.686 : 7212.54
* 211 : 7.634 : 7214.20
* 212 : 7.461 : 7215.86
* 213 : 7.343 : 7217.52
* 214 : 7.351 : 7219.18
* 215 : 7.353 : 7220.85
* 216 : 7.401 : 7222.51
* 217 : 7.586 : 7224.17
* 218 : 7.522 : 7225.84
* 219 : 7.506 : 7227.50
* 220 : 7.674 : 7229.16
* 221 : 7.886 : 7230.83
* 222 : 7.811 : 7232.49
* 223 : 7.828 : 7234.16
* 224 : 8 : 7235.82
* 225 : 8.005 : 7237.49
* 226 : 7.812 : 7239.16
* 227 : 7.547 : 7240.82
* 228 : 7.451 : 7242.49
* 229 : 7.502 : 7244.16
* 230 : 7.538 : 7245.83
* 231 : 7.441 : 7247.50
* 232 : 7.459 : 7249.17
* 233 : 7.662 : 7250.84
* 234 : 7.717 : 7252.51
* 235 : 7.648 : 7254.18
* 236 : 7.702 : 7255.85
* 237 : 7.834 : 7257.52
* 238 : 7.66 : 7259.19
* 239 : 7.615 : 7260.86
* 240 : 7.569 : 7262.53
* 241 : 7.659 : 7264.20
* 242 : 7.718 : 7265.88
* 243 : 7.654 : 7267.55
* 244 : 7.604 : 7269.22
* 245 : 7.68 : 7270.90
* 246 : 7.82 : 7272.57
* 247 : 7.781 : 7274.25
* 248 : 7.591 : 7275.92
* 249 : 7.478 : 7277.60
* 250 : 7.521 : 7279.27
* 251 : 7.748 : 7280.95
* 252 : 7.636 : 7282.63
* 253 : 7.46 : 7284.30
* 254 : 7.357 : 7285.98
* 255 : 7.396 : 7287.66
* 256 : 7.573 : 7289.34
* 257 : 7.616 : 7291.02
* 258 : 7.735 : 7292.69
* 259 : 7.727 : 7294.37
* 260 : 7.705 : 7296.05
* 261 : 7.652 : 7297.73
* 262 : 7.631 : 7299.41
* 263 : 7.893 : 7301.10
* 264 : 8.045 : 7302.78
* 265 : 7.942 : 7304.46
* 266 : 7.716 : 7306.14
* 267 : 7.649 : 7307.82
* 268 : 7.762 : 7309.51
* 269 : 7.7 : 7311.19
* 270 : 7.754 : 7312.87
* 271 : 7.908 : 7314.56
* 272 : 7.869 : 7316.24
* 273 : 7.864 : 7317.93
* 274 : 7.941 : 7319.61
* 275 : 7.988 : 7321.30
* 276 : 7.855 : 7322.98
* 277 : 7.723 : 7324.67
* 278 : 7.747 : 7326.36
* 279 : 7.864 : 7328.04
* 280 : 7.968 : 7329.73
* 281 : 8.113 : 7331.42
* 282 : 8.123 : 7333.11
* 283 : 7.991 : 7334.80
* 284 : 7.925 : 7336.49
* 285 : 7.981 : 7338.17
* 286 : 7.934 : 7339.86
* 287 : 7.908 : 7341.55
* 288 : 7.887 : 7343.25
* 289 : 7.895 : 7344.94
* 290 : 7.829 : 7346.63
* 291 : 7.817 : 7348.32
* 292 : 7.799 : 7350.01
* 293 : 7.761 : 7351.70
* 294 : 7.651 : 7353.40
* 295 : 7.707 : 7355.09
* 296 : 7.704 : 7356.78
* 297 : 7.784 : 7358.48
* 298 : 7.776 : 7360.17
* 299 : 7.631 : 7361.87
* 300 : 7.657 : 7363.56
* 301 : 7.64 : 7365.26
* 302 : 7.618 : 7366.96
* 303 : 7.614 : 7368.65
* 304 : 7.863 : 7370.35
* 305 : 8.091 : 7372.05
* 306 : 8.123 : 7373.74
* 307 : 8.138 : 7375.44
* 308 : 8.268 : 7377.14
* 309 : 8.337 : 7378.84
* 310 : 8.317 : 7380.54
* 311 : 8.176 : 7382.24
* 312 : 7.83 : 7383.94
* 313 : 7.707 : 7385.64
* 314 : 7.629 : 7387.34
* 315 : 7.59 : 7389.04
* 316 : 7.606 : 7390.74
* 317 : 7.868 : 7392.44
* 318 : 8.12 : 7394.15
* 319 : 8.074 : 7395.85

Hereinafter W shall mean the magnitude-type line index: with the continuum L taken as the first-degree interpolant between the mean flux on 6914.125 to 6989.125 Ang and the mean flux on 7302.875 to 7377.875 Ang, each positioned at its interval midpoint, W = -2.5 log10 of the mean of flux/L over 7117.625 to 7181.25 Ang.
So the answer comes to 0.09 mag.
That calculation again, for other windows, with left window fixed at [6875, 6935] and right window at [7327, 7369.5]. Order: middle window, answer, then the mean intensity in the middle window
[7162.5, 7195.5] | 0.071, 7.4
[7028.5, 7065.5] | 0.017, 7.84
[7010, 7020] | 0.025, 7.8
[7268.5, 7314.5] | 0.024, 7.68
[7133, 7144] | 0.101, 7.22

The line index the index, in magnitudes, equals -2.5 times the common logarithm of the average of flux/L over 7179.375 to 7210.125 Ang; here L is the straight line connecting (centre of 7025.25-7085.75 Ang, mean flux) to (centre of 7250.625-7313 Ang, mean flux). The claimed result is 0.052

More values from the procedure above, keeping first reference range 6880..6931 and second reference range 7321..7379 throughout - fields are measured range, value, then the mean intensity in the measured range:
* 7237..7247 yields 0.041 mag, 7.62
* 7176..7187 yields 0.073 mag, 7.42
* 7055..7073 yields 0.057 mag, 7.58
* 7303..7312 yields 0.016 mag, 7.78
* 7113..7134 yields 0.088 mag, 7.35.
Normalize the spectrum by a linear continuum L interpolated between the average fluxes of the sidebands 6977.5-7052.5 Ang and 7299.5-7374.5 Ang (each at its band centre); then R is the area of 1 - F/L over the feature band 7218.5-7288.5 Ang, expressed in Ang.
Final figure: 2.1 Ang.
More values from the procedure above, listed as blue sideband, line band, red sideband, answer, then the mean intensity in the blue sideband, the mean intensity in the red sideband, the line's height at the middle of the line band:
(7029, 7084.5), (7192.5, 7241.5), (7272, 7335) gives 1.64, 7.8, 7.76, 7.77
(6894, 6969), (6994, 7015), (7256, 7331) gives 0.39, 8.03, 7.72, 7.96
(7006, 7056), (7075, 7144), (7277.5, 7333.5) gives 4.05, 7.91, 7.76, 7.87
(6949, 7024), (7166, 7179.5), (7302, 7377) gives 0.87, 7.94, 7.85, 7.89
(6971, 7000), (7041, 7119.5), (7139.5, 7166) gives -1.02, 7.95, 7.19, 7.52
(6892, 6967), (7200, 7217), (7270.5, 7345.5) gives 0.98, 8.03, 7.78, 7.85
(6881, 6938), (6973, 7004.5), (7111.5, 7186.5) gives -0.40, 8.06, 7.3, 7.81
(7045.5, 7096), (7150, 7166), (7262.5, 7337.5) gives 1.07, 7.66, 7.75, 7.7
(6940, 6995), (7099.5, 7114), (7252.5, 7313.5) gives 0.73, 8.02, 7.67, 7.87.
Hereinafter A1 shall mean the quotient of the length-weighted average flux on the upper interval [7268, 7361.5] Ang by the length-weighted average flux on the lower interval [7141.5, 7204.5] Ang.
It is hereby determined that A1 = 1.1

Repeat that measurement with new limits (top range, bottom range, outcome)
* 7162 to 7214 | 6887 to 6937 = 0.92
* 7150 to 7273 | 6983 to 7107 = 0.96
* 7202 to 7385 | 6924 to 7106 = 0.99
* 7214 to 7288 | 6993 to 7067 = 0.97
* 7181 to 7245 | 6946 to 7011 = 0.94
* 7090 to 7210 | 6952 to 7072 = 0.93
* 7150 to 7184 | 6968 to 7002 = 0.92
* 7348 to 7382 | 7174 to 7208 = 1.06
